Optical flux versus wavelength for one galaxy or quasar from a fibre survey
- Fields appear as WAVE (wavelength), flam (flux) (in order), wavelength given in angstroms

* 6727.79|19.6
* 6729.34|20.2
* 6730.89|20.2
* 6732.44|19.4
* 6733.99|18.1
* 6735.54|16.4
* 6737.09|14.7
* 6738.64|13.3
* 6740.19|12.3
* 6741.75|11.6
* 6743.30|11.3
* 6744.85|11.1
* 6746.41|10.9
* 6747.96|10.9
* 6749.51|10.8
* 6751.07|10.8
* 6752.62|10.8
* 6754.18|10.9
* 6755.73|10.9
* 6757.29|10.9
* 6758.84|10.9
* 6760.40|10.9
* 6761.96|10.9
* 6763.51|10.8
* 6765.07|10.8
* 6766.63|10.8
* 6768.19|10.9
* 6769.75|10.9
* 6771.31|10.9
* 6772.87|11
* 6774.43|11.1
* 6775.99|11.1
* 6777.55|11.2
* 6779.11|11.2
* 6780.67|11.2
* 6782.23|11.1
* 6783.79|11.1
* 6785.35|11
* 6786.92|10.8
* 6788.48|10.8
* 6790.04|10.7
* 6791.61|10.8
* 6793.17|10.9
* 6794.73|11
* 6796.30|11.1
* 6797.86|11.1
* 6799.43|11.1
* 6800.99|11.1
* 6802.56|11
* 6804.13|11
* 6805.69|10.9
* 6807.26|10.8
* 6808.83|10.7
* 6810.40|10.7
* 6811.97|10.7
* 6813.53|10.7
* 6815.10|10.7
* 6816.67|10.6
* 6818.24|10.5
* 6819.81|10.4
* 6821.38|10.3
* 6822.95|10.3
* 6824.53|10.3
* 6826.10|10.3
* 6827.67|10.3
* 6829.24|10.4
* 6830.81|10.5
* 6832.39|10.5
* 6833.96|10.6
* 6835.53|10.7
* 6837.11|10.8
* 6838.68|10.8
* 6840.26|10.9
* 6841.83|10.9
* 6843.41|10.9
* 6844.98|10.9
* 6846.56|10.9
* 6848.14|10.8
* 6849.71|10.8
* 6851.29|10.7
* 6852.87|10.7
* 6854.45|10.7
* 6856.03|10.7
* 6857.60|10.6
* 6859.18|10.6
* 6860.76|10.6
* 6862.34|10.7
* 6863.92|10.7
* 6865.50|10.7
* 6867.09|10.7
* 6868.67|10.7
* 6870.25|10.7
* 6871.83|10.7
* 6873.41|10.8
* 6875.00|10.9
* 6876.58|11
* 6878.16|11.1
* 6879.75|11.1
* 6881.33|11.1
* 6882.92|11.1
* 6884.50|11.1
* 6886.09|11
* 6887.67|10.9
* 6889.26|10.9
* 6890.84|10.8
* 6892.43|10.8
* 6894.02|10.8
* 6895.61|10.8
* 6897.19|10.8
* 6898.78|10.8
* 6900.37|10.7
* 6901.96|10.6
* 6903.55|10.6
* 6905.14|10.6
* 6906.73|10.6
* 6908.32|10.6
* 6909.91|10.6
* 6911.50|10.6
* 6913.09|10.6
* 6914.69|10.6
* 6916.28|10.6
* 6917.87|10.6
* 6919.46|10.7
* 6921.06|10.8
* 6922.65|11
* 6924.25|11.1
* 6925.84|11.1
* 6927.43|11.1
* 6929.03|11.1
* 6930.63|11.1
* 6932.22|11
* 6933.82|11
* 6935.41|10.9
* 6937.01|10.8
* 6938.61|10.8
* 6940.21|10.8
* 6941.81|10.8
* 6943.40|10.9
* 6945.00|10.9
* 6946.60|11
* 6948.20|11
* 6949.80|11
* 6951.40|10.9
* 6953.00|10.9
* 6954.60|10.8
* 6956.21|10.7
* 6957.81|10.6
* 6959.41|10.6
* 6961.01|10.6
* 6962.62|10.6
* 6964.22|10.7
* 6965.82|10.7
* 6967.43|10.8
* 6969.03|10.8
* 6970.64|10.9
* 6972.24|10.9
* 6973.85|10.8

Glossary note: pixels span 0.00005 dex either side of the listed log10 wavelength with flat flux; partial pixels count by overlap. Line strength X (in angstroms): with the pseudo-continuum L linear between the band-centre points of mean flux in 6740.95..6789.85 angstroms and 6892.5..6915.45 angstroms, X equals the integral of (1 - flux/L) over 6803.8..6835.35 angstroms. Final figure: 0.87 angstroms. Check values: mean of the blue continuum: 11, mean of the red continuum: 10.7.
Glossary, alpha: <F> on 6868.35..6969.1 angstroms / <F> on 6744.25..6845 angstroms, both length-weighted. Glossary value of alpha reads 1.00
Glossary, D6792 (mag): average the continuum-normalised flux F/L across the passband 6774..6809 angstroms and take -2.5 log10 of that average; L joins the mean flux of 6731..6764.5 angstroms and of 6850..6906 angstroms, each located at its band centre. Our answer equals 0.09 mag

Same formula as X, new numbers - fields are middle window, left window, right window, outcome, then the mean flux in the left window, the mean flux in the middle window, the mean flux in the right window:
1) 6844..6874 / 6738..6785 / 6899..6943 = 0.5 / 11.1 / 10.7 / 10.8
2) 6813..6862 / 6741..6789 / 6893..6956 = 1.3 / 11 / 10.6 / 10.8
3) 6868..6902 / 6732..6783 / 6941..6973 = 0.9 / 11.8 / 10.9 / 10.8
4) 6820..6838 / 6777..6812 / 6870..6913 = 0.7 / 11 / 10.5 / 10.8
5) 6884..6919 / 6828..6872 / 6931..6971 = 0.1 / 10.7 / 10.7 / 10.8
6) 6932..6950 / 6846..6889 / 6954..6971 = -0.3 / 10.8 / 10.9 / 10.7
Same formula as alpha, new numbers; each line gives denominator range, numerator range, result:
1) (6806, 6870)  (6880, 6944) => 1.02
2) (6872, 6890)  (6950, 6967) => 0.98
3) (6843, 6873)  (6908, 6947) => 1.01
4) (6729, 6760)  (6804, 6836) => 0.80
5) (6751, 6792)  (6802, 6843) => 0.97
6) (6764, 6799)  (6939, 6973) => 0.98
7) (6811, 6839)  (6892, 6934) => 1.03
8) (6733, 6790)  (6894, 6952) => 0.94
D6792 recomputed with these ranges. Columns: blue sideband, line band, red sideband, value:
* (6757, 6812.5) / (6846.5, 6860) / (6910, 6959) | 0.02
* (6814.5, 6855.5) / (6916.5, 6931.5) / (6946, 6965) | -0.02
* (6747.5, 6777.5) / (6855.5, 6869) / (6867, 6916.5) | 0.02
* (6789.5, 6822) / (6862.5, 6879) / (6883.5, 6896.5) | 0.01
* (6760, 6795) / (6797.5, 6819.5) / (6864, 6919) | 0.01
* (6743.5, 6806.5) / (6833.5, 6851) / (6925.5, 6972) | 0.01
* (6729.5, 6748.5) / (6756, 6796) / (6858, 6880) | 0.22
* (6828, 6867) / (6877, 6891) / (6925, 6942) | -0.02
